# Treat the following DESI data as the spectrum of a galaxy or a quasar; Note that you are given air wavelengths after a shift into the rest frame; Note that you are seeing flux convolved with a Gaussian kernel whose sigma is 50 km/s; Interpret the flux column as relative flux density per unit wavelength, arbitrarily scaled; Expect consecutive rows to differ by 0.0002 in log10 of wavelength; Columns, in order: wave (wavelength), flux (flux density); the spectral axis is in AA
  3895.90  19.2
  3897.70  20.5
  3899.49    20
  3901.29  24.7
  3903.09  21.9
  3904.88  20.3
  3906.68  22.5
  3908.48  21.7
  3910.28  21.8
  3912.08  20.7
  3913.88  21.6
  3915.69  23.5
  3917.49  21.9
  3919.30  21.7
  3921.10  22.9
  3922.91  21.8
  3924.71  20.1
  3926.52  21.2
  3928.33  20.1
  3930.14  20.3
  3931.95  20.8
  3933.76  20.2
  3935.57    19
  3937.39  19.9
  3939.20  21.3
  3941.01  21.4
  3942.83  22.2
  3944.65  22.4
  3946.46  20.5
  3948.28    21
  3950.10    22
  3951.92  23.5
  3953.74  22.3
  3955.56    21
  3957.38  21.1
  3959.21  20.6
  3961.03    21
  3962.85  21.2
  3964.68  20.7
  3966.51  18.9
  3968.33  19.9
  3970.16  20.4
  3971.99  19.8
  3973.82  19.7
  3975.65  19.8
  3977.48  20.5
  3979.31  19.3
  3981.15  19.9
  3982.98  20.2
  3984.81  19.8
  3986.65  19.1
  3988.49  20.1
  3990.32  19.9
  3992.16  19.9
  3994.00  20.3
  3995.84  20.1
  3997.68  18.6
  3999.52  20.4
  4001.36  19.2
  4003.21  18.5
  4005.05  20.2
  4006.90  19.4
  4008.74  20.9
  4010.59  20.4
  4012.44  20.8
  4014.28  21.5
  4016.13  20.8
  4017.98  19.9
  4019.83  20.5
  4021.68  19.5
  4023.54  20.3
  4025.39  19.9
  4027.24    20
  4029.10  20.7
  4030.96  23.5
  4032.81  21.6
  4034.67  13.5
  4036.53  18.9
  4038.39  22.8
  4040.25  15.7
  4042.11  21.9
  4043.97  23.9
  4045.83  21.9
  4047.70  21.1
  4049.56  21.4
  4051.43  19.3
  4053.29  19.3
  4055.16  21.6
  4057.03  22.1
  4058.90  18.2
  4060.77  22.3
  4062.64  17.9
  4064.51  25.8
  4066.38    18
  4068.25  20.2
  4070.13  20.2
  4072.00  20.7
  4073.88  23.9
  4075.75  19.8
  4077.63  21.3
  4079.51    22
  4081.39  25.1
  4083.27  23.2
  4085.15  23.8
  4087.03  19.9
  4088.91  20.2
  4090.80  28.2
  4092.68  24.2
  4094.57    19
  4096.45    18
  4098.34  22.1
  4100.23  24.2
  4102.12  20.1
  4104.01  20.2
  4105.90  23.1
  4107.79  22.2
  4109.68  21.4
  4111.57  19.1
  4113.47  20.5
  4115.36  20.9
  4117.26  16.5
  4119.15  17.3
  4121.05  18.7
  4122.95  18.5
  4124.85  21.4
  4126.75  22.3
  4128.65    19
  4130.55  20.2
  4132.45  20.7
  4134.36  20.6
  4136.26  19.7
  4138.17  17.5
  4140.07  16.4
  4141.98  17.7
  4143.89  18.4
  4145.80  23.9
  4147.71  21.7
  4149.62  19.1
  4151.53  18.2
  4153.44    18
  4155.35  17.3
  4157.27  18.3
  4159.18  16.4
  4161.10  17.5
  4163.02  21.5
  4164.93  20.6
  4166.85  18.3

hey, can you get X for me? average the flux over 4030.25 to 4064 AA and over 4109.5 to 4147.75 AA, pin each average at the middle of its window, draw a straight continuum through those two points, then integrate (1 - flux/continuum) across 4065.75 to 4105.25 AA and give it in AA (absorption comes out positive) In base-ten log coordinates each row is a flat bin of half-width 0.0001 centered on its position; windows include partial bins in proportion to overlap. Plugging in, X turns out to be -3.3 AA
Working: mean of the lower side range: 20.4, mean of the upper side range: 19.6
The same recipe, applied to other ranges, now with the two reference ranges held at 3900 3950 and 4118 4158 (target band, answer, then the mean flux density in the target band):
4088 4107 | -2.18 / 21.9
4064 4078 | -0.82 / 21.1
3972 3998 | 1.20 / 19.8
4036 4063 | -0.65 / 20.6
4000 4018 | 0.32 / 20.2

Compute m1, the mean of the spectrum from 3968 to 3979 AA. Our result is 20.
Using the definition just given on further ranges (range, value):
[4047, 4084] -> 21.2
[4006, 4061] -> 20.4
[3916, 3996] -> 20.7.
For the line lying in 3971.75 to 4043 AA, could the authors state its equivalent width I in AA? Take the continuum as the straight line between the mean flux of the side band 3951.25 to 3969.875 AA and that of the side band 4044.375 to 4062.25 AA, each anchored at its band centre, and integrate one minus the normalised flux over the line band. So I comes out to 3.20 AA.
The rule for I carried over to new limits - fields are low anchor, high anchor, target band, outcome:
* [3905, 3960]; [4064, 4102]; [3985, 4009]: 2.09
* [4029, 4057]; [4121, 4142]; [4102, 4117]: -0.78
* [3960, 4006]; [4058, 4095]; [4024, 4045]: 0.69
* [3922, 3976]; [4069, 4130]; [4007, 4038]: 1.15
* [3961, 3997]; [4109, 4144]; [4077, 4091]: -2.31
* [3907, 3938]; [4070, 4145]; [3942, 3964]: -0.49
